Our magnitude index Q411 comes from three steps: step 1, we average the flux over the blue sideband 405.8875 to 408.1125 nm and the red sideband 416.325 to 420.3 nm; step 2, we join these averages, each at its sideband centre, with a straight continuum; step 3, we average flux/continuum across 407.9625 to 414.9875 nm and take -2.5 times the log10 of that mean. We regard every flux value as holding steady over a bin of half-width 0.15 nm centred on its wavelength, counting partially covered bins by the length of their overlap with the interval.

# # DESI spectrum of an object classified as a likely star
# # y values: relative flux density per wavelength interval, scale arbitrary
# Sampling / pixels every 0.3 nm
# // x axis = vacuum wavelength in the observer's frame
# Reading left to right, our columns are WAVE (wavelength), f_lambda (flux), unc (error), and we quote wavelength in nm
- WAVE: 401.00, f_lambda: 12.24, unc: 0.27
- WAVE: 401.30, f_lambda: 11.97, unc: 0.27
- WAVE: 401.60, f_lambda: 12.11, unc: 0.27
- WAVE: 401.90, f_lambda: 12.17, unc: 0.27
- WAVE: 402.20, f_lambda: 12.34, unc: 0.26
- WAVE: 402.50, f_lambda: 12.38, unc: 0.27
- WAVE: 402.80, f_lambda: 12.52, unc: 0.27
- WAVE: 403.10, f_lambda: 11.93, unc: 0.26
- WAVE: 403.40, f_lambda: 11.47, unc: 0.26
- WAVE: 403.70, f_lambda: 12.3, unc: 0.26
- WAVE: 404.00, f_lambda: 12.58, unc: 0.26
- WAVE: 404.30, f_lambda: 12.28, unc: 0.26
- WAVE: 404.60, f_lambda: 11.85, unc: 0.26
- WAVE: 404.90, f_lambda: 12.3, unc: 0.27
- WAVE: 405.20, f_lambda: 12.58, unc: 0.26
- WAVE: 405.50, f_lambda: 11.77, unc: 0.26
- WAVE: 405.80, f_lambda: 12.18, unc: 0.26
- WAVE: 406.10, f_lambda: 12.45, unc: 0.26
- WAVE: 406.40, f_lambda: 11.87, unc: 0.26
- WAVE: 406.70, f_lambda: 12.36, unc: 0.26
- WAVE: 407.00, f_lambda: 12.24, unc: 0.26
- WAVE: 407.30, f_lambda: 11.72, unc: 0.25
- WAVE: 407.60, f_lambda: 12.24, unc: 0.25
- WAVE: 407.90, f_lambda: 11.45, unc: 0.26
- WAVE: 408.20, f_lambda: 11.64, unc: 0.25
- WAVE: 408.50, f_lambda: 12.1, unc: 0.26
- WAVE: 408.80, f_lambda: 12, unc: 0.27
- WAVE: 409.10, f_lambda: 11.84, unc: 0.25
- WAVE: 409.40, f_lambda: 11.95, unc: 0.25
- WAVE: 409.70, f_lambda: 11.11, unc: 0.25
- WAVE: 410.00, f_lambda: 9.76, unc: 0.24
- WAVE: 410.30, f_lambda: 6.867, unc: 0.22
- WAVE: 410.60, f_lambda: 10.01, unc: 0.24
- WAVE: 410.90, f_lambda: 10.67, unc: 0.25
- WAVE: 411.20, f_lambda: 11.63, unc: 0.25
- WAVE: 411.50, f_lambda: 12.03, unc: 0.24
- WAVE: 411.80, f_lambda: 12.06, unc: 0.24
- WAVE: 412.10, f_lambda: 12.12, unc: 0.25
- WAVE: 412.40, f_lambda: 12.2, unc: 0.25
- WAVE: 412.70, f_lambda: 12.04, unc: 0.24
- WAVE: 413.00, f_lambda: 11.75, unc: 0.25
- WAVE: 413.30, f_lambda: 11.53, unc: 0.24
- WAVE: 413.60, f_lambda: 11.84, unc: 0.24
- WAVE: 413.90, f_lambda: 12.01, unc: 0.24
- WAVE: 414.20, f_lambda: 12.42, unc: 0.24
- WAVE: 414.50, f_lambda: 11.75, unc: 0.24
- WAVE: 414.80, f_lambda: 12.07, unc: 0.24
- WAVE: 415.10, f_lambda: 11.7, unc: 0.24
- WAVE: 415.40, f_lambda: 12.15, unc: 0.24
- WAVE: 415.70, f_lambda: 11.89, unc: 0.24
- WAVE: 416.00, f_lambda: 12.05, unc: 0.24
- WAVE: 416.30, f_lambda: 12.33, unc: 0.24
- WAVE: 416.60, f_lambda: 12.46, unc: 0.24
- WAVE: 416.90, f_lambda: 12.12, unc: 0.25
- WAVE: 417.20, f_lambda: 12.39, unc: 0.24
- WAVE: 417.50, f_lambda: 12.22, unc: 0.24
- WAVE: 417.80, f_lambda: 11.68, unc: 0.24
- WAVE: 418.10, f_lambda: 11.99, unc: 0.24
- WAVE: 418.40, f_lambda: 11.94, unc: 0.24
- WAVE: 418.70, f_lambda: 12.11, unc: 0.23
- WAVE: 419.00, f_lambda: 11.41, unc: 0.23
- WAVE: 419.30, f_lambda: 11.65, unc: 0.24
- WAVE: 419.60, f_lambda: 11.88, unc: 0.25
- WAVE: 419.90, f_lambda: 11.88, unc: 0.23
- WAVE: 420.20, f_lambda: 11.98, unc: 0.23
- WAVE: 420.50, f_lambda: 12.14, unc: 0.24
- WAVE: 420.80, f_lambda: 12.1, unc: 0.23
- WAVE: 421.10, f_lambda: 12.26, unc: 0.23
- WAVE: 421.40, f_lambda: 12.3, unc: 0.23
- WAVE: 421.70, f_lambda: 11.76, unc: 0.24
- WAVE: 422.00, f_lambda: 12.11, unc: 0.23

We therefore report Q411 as 0.05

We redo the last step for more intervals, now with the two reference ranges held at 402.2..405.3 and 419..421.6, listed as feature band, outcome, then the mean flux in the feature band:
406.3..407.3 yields 0.006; 12.1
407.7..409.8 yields 0.036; 11.8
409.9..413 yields 0.104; 11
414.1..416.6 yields -0.001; 12.1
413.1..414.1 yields 0.023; 11.8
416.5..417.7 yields -0.021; 12.3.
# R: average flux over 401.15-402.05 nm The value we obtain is 12.1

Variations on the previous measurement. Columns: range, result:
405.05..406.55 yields 12.2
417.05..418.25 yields 12.1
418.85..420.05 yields 11.7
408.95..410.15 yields 11.2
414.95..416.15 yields 11.9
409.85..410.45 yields 8.31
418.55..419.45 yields 11.7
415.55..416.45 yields 12.1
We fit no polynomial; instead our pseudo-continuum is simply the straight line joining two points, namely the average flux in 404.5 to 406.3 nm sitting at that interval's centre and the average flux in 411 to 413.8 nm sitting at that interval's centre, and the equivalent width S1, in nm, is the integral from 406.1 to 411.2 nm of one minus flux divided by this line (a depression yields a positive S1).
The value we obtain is 0.325 nm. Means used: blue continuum 12.2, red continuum 11.9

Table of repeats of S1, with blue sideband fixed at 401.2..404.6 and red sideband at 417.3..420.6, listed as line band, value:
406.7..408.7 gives 0.026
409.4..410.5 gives 0.220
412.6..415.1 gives 0.016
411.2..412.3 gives 0.001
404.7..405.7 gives -0.005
